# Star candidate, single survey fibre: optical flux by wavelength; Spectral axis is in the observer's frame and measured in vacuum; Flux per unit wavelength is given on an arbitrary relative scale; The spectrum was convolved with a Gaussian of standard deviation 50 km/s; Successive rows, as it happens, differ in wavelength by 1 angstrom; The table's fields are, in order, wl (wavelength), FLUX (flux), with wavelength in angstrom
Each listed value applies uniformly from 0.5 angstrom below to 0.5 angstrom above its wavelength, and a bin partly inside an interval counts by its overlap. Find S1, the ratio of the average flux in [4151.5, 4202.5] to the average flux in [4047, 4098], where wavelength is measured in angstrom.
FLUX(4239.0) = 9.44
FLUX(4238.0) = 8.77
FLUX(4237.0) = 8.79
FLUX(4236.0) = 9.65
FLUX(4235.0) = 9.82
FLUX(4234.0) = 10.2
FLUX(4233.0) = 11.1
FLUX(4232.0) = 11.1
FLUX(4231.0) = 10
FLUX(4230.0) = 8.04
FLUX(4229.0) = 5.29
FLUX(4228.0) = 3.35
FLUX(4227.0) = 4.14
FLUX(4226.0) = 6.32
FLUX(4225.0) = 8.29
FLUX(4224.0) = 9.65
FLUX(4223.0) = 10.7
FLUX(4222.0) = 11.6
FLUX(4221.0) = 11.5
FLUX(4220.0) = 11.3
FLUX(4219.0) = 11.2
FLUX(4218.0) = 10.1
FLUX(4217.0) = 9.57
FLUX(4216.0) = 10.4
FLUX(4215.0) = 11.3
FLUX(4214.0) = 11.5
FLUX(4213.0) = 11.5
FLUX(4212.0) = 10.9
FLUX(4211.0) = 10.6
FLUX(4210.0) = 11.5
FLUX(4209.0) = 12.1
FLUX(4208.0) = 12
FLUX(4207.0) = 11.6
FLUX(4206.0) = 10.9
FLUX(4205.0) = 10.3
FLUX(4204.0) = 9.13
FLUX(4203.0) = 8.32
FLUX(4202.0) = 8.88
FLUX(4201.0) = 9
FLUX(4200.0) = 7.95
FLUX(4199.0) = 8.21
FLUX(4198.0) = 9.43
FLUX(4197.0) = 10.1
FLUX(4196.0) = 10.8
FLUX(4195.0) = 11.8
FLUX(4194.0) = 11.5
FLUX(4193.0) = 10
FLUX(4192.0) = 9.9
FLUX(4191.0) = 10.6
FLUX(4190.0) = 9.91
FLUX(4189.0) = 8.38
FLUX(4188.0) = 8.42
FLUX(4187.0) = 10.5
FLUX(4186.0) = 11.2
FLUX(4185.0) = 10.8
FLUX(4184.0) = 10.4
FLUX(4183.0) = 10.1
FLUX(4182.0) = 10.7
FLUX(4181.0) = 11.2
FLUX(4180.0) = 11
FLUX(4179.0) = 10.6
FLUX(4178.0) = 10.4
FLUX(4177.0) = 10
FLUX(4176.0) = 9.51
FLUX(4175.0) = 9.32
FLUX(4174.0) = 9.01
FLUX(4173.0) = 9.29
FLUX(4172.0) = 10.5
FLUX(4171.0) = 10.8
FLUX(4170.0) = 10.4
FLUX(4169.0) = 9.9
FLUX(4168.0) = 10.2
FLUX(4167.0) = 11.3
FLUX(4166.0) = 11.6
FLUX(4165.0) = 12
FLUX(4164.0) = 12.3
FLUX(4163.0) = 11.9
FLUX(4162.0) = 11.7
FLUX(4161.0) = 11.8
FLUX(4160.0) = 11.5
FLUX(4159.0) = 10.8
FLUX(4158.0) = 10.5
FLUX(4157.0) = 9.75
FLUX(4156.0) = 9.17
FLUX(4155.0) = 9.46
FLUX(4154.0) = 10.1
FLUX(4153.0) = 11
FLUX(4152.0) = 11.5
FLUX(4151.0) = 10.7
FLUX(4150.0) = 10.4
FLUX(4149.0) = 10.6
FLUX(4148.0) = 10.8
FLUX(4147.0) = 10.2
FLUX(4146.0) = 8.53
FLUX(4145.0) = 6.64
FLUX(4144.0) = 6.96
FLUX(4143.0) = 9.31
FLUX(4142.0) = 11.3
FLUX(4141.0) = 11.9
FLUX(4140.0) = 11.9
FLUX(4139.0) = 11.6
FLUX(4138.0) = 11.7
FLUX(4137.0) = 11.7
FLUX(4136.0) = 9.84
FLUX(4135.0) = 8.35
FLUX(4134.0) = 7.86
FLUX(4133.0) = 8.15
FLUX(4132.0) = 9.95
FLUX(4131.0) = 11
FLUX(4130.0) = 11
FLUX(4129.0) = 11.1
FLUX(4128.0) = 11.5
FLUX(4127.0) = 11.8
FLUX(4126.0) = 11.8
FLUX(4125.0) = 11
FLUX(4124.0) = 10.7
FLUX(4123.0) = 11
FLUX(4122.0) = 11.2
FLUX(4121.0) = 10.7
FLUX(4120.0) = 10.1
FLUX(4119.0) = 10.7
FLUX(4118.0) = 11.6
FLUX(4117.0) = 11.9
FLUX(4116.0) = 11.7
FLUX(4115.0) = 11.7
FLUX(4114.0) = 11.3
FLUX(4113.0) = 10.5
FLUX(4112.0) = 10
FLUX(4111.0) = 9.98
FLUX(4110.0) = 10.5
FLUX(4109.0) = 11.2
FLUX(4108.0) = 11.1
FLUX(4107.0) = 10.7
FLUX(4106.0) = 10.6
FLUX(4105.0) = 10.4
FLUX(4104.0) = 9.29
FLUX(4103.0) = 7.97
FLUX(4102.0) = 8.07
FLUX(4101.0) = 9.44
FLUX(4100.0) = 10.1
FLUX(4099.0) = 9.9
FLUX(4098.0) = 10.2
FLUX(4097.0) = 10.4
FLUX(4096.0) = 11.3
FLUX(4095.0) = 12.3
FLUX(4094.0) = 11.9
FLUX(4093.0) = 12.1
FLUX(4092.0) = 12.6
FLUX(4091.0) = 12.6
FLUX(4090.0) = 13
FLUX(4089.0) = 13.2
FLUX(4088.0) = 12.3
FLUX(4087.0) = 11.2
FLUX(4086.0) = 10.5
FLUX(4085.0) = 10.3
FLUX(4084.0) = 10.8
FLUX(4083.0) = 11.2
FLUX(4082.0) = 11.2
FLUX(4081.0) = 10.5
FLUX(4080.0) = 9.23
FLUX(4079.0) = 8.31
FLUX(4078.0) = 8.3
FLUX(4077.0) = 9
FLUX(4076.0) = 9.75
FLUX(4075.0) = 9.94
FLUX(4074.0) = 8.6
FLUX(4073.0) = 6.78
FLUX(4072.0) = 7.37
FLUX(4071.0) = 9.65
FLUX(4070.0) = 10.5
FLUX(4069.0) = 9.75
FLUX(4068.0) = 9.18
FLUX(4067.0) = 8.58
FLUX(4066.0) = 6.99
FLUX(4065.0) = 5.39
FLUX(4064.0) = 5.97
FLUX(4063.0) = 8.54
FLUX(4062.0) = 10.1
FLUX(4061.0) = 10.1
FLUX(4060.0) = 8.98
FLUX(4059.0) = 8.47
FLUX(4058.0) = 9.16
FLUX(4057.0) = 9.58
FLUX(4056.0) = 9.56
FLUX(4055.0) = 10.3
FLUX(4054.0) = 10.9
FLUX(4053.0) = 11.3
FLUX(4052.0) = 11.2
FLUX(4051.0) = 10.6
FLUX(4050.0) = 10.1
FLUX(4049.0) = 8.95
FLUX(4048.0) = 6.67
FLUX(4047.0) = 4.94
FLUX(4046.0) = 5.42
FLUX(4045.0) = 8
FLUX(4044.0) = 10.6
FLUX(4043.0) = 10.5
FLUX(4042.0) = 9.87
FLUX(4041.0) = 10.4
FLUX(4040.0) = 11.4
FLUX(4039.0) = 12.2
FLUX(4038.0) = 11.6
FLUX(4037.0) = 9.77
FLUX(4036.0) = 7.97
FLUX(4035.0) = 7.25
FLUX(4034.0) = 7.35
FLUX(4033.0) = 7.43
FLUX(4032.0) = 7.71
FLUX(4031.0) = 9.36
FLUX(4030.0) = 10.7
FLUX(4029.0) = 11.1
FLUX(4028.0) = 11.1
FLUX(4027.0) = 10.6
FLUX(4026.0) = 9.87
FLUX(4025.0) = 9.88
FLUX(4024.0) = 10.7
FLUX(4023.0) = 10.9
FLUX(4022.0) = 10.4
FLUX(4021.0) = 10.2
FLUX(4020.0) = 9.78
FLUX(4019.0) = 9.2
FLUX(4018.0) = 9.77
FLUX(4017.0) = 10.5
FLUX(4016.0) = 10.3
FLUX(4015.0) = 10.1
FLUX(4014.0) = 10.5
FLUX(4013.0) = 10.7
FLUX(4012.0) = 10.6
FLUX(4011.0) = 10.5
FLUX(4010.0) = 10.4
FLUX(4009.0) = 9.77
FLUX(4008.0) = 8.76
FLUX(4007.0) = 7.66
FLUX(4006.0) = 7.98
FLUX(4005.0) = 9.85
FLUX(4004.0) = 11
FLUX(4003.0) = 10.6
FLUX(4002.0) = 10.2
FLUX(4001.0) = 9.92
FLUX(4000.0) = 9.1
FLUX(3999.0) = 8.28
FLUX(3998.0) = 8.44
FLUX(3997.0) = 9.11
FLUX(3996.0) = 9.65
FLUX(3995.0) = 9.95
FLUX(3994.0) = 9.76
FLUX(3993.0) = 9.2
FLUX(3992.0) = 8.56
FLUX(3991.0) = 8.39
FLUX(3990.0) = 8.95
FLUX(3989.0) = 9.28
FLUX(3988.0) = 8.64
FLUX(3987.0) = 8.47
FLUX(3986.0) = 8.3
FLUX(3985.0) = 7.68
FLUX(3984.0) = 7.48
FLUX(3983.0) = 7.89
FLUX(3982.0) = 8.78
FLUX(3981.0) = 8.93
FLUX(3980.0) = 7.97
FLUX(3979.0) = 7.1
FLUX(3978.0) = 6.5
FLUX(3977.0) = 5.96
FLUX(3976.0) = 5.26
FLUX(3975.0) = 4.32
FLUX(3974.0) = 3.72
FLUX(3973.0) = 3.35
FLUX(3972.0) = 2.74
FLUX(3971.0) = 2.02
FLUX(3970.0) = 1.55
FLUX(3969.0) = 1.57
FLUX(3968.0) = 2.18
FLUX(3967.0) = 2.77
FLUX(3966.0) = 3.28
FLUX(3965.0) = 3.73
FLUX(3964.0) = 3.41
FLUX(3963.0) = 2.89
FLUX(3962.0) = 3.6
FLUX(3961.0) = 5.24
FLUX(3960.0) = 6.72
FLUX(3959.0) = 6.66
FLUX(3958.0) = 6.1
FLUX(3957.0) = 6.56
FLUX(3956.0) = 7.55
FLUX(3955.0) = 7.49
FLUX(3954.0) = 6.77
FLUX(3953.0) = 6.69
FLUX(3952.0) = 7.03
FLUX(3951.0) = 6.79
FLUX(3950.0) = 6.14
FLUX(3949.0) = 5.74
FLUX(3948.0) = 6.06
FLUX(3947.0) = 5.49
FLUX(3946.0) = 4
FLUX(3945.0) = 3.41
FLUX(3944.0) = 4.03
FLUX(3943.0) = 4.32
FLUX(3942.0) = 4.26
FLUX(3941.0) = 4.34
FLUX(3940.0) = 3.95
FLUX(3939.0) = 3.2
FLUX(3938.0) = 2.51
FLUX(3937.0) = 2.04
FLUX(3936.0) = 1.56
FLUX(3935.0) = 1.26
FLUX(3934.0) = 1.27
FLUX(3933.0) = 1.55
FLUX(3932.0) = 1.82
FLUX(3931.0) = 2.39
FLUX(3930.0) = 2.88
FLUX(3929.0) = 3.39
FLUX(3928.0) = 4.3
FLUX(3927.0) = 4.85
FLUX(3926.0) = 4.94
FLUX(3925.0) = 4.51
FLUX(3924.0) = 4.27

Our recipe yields 1.0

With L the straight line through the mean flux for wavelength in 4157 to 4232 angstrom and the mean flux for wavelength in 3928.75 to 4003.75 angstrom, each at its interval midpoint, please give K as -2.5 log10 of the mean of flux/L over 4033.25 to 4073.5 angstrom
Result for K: -0.22 mag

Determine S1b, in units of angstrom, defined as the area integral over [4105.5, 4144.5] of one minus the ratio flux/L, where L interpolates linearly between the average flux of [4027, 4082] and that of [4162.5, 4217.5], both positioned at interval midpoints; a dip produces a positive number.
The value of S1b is -3.6 angstrom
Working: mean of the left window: 9.16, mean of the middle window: 10.7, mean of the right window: 10.4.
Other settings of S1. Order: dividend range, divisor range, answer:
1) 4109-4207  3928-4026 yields 1.55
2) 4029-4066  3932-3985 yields 1.93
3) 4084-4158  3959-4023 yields 1.39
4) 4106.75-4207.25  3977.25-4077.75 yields 1.13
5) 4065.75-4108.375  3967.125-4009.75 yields 1.36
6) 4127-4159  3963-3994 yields 1.71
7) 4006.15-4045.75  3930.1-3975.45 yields 2.41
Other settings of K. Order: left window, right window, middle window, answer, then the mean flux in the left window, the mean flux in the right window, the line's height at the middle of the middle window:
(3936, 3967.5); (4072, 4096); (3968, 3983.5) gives 0.18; 4.87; 10.6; 5.92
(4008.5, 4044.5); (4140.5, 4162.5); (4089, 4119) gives -0.08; 10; 10.2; 10.1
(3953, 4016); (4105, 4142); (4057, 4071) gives 0.08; 7.28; 10.8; 9.3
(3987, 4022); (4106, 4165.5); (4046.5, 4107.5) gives 0.04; 9.57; 10.6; 10.2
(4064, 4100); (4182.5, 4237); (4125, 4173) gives -0.06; 10.1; 9.86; 9.96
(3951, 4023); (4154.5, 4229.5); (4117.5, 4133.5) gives -0.17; 7.54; 10.1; 9.29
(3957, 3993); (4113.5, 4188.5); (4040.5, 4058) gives -0.20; 5.77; 10.5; 7.79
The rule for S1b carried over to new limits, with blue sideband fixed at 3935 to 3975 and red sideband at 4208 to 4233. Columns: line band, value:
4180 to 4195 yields -2.1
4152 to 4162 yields -2.5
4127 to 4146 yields -4.9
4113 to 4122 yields -4.1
